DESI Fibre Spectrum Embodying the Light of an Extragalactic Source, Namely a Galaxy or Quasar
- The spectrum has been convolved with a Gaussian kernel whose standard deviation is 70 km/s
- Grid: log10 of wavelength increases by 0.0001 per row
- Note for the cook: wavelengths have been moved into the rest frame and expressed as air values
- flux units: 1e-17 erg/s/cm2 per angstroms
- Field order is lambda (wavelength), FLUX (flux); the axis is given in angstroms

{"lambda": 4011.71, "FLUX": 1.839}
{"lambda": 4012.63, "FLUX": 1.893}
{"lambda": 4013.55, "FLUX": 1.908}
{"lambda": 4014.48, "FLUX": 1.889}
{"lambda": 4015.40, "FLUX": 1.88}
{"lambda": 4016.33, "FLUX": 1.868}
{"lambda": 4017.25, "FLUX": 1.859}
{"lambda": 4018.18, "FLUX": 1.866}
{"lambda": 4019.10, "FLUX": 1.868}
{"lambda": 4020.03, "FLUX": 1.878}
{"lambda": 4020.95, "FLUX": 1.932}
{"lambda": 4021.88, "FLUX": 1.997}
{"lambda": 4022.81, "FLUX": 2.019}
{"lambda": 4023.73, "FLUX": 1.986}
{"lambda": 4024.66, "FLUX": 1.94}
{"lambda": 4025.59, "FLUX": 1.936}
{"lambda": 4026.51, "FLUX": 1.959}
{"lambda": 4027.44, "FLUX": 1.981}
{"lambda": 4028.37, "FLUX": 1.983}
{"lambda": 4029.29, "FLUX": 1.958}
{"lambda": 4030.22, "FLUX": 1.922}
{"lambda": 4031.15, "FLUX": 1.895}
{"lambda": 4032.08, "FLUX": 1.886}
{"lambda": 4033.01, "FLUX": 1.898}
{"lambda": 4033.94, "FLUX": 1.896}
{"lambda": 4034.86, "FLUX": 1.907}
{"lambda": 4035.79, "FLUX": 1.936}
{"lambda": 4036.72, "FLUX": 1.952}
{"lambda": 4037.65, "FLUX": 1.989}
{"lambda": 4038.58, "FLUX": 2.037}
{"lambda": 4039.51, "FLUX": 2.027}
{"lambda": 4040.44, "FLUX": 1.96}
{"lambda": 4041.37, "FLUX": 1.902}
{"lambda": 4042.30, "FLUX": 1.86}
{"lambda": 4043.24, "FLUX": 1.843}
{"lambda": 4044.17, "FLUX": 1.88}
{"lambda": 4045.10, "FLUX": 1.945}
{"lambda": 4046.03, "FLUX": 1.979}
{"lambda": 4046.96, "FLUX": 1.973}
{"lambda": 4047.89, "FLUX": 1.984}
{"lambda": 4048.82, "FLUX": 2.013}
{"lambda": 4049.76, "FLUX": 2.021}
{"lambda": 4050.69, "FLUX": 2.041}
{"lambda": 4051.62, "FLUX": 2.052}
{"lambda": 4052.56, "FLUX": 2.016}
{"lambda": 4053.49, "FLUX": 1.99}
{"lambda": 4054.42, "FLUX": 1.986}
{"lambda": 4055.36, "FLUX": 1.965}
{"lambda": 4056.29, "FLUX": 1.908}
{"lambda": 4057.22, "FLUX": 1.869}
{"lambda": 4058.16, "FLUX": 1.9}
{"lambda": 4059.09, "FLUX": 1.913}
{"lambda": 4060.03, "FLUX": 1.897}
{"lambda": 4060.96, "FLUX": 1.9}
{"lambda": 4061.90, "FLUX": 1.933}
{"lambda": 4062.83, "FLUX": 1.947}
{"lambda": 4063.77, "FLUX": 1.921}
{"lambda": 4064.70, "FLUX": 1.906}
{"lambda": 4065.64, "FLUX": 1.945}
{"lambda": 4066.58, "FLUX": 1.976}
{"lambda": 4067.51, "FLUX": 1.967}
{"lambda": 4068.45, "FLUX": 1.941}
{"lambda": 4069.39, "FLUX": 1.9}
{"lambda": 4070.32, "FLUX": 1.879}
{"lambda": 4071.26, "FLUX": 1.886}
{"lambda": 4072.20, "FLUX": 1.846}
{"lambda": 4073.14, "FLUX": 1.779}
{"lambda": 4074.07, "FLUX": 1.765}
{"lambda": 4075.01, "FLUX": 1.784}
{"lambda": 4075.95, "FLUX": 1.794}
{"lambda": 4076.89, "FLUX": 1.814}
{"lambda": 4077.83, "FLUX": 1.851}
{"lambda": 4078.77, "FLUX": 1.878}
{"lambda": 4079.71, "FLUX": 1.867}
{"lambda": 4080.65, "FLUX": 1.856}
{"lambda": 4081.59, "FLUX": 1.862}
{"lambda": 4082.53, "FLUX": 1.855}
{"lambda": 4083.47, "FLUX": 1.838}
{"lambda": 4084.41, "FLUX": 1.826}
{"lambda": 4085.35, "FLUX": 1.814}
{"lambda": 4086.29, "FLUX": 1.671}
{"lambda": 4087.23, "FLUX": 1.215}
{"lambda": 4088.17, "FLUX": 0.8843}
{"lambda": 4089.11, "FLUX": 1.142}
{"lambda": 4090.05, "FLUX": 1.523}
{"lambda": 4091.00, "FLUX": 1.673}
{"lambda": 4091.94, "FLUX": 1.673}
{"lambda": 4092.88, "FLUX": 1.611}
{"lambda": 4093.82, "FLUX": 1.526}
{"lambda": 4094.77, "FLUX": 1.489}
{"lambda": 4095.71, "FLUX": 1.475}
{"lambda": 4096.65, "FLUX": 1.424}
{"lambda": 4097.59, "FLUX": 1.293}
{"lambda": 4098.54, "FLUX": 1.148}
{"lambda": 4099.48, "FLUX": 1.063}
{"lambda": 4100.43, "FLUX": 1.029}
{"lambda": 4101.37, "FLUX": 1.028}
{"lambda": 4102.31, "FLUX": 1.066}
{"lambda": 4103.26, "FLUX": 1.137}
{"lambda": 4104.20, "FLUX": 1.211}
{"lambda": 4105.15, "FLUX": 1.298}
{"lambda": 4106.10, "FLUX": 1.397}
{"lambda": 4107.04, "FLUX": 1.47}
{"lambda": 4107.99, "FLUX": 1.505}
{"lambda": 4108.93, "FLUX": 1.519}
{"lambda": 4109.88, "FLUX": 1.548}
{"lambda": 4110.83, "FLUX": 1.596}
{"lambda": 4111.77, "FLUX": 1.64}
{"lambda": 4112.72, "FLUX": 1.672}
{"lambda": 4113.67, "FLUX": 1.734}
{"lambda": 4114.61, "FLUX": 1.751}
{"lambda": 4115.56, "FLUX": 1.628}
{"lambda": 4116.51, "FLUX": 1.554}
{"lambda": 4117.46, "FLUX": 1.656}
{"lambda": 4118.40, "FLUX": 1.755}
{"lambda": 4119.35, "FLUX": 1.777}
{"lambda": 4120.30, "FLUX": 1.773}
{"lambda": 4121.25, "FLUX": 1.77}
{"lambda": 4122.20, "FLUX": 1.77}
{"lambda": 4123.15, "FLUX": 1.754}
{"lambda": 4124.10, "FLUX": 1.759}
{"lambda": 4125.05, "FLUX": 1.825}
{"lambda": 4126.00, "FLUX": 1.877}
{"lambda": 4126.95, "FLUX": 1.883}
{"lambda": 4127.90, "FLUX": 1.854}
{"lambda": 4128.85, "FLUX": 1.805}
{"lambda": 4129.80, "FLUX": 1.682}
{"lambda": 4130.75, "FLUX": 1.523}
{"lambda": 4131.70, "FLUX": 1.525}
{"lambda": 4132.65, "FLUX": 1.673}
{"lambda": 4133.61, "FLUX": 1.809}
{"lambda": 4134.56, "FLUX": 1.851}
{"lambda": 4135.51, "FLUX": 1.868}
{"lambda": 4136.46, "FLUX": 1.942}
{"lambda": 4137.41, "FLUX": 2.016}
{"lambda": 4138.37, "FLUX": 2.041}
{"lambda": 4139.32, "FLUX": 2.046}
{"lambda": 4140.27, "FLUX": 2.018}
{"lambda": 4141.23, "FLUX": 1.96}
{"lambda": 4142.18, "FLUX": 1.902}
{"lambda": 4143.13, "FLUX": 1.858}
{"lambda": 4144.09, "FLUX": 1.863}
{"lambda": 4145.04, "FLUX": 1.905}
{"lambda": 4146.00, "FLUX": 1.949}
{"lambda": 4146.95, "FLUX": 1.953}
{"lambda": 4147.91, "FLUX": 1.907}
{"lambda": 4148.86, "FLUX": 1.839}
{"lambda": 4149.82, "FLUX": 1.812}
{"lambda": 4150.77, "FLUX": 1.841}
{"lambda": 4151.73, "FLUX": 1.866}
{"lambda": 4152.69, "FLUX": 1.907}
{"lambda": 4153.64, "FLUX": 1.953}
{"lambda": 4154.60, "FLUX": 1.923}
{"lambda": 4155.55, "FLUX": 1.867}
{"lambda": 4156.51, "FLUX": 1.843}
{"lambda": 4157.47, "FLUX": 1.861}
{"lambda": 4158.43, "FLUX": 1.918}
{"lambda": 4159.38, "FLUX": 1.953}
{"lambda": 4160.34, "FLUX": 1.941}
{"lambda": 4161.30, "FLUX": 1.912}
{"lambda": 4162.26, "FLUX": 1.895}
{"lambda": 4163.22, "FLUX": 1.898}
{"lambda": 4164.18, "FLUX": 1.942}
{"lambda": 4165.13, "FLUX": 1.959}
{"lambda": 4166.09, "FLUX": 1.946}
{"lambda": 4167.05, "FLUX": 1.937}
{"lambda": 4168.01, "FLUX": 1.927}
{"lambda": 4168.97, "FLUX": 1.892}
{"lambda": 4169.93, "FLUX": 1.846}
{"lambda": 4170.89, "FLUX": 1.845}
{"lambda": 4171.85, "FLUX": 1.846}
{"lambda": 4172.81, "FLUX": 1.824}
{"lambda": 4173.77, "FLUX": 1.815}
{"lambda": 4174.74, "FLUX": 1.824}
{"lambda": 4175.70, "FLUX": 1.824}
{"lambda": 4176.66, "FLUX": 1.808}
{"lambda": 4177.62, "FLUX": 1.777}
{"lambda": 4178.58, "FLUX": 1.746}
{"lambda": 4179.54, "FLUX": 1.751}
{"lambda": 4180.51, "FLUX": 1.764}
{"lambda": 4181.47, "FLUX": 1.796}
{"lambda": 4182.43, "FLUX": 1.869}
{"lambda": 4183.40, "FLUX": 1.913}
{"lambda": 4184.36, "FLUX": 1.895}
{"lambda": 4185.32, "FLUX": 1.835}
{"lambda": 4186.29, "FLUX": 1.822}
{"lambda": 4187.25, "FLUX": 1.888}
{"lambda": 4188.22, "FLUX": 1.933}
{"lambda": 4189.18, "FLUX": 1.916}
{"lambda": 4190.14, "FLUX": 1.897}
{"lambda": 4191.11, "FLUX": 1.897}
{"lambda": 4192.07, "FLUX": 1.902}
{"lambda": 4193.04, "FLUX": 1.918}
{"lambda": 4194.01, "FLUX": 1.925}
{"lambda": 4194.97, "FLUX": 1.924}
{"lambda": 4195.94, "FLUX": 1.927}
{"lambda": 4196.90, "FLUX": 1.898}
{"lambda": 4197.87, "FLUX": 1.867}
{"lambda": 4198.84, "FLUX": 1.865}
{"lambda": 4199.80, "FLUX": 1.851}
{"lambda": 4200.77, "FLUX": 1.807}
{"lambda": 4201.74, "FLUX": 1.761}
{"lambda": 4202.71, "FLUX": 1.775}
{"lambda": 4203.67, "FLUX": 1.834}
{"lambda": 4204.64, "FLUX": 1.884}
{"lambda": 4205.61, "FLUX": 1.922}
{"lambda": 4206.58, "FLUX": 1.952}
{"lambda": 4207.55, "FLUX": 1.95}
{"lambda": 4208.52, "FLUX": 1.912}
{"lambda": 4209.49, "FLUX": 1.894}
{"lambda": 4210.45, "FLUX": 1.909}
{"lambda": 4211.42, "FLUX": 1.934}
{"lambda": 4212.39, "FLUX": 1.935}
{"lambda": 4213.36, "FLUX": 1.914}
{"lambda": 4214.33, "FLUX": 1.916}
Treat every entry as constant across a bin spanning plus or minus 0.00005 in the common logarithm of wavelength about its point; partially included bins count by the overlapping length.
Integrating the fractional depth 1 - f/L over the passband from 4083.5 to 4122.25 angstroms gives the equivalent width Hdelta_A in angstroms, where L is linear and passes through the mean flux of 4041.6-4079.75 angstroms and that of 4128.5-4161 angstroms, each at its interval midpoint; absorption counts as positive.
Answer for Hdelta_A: 8.4 angstroms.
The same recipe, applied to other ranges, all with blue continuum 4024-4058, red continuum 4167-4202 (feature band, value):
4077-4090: 1.80 angstroms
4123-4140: 0.63 angstroms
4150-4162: -0.13 angstroms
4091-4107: 4.97 angstroms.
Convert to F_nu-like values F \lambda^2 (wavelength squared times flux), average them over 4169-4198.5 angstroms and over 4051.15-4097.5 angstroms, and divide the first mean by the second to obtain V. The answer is 1.1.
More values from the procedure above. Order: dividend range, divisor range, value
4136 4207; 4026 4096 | 1.08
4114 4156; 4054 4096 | 1.06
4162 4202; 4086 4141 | 1.22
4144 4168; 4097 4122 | 1.33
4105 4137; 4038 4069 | 0.90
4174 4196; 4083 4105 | 1.41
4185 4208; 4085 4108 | 1.47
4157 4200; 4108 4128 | 1.13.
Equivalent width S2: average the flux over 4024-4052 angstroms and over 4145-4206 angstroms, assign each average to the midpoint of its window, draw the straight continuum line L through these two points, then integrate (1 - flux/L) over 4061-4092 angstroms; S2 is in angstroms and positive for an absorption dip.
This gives 2.5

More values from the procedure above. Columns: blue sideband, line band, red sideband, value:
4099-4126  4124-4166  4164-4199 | -4.6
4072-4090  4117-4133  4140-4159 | 0.7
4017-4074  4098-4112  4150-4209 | 4.4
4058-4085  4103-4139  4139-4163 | 4.0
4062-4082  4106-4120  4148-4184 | 1.9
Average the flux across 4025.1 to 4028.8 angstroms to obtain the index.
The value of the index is 1.96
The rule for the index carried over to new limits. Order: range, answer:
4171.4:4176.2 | 1.82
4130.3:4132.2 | 1.53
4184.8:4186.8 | 1.83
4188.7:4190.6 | 1.91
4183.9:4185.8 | 1.87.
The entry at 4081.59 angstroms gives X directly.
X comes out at 1.862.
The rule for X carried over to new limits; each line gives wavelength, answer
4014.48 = 1.889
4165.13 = 1.959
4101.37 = 1.028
